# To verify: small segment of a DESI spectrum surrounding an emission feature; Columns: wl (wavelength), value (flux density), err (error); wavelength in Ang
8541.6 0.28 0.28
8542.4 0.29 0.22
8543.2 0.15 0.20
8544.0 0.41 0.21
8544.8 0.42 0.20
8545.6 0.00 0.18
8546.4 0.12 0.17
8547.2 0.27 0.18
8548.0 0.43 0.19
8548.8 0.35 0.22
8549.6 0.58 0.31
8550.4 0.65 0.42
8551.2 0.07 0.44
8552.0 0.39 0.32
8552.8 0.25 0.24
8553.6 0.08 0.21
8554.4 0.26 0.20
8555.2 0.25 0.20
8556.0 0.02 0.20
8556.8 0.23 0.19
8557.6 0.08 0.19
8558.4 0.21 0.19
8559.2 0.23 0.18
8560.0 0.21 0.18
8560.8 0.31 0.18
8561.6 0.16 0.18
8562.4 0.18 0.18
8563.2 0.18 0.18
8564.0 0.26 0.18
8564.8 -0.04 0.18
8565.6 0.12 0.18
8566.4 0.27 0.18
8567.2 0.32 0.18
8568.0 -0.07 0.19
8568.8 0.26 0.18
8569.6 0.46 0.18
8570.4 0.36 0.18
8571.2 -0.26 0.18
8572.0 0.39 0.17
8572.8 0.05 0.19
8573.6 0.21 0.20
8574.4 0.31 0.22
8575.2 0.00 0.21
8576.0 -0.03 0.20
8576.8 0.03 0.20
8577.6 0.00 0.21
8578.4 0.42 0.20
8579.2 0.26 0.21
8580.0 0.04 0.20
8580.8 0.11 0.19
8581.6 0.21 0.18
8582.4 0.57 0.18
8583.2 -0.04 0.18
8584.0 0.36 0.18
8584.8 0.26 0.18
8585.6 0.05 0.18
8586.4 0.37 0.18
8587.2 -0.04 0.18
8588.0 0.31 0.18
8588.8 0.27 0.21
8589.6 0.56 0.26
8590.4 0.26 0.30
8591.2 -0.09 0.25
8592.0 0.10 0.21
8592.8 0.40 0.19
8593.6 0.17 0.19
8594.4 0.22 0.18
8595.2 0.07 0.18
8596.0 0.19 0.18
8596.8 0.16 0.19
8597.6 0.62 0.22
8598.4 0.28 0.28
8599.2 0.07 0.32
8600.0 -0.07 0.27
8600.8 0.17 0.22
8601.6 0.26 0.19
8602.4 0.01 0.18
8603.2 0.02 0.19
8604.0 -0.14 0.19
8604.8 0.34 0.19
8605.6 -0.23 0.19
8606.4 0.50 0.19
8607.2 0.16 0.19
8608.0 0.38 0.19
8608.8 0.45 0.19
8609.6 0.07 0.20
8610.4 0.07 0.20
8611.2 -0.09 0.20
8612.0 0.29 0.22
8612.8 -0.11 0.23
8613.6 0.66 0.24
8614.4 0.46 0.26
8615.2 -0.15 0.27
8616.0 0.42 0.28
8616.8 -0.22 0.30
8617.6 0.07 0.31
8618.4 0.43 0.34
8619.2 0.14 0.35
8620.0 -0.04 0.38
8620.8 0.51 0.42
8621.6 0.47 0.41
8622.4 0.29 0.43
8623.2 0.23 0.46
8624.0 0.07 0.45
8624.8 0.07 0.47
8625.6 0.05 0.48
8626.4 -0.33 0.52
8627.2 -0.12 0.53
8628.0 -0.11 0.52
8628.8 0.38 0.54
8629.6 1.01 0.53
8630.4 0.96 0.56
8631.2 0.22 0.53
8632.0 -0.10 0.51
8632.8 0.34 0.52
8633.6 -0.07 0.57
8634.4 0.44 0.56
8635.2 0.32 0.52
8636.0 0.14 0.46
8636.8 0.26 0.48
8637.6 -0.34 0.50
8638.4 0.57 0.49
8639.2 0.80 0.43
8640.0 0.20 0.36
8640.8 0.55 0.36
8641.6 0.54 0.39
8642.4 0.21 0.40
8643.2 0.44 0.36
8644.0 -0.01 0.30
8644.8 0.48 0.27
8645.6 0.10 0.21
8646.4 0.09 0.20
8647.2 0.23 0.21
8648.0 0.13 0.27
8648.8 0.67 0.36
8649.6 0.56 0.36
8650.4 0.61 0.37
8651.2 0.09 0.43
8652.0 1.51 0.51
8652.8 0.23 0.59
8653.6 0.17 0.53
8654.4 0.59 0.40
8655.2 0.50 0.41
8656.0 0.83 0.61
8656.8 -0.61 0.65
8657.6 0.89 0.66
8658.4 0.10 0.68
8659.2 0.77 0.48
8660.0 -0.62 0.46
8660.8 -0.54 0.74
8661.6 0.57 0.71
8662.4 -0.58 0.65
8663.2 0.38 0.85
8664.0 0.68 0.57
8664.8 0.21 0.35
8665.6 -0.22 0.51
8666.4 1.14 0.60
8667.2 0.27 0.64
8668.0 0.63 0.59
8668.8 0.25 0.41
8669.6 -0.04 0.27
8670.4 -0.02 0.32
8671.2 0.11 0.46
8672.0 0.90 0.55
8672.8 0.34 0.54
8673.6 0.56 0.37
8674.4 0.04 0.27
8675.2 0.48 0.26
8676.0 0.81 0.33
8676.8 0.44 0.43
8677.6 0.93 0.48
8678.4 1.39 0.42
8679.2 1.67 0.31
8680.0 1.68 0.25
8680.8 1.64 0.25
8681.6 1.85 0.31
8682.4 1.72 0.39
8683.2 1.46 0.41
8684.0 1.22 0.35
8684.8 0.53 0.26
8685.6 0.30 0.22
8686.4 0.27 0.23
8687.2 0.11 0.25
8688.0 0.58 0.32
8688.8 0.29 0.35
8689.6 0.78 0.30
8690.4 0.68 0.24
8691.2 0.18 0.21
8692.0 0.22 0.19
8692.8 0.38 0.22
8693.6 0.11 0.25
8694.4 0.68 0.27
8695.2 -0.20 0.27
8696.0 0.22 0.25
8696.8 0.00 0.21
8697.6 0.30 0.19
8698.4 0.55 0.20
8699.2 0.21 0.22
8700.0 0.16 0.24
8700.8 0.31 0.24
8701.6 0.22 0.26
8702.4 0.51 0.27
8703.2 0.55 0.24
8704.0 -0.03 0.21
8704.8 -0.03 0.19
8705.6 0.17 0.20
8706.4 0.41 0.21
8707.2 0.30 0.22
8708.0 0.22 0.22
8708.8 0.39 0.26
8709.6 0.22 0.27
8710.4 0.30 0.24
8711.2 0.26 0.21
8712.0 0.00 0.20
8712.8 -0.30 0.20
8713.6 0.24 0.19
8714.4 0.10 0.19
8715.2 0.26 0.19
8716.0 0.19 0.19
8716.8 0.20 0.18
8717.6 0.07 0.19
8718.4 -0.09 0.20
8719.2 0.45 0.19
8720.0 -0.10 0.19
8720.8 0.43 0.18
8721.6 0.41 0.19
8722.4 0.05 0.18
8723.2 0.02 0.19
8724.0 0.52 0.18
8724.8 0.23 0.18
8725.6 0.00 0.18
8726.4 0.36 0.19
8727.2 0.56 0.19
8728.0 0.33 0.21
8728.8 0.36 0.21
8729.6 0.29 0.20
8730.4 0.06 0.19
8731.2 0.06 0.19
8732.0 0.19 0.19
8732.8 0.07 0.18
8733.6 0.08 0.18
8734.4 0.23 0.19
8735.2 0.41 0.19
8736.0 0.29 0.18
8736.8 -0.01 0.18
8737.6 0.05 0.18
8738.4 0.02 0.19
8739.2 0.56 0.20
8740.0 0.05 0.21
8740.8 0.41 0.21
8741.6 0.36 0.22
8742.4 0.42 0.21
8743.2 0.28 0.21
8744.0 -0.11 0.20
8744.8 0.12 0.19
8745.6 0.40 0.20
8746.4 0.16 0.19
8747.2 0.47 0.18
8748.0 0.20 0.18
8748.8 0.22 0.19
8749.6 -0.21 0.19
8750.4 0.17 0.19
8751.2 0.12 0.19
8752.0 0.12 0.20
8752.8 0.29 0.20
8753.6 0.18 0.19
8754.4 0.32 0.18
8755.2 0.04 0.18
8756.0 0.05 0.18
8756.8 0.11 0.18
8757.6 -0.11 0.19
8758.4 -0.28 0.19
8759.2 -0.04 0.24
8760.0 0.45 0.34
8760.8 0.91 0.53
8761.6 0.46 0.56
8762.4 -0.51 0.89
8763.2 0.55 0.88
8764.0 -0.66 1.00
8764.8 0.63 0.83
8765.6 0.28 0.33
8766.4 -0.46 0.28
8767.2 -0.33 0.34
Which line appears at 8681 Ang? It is H-gamma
